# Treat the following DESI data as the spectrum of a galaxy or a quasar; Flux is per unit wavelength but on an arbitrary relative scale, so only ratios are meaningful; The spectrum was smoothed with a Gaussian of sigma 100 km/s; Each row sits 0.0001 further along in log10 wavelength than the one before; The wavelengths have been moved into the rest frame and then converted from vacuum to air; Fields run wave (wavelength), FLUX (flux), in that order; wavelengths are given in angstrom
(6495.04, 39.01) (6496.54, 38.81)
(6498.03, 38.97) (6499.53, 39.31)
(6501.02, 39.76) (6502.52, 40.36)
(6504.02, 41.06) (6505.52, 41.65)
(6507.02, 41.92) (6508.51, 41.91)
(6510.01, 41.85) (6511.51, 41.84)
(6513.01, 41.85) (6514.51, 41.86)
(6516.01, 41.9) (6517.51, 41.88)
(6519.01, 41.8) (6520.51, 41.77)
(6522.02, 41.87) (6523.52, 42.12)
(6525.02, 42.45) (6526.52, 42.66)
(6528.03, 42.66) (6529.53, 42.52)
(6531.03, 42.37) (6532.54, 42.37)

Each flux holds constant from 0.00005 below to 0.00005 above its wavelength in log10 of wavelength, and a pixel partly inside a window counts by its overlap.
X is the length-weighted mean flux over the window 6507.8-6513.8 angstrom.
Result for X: 41.8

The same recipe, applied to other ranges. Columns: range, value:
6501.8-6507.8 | 41.3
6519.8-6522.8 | 41.7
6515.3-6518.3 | 41.9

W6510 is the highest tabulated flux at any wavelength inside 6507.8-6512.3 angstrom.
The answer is 41.91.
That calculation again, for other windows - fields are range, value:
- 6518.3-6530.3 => 42.66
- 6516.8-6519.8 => 41.88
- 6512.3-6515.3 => 41.86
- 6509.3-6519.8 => 41.9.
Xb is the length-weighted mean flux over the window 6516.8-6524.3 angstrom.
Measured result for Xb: 41.9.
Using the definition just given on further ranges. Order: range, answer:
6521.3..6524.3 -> 42.1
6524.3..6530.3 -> 42.6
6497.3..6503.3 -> 39.6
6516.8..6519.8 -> 41.9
